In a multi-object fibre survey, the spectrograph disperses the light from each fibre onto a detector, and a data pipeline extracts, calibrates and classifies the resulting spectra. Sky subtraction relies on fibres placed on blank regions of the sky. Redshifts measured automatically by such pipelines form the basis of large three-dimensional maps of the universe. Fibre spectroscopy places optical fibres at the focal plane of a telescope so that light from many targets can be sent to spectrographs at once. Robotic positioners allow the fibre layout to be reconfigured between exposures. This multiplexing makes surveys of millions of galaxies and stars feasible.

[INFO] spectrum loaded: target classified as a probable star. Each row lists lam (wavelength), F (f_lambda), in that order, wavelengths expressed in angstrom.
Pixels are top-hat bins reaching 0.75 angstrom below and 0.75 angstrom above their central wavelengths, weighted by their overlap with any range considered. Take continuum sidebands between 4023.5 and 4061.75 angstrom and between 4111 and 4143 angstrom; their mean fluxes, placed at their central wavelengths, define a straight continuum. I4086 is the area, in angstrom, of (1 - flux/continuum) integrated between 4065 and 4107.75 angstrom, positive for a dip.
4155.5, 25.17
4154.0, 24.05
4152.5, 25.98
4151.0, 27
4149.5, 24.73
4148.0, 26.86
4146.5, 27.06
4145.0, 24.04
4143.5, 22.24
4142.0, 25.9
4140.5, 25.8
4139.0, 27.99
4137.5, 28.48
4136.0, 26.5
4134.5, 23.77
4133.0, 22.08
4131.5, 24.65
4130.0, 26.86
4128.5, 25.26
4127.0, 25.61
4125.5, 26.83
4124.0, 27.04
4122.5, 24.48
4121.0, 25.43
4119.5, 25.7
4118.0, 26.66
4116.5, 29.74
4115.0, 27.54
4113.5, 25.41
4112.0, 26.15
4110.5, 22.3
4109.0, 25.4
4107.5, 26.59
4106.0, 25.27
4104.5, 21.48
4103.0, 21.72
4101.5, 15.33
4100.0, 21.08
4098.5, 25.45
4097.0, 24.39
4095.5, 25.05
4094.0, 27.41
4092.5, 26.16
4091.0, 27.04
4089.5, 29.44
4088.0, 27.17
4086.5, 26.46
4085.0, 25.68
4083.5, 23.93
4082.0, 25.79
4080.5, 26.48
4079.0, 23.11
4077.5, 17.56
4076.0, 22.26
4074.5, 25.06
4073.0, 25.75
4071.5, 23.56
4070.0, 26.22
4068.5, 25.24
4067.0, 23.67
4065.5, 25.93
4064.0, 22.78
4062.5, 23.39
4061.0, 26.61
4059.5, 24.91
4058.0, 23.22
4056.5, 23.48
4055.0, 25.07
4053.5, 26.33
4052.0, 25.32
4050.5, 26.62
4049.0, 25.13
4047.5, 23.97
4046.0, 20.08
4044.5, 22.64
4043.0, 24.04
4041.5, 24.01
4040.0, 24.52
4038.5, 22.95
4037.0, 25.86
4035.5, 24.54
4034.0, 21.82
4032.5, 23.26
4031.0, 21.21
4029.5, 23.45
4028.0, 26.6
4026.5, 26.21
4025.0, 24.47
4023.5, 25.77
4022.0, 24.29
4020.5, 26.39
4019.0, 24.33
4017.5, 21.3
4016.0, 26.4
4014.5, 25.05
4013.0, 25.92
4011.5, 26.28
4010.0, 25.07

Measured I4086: 1.2 angstrom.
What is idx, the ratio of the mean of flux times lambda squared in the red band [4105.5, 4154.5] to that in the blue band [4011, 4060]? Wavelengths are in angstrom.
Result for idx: 1.1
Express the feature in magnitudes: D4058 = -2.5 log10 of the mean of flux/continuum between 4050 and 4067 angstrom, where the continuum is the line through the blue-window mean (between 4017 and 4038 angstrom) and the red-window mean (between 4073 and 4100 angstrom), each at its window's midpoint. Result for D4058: 0.00 mag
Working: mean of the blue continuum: 24.3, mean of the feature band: 24.8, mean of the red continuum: 25.1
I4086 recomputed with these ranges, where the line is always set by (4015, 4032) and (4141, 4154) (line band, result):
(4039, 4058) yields 0.41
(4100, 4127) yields 0.40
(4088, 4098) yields -0.62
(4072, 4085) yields 0.57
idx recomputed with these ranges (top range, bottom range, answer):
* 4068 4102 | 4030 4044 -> 1.07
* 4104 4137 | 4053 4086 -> 1.07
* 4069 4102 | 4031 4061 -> 1.04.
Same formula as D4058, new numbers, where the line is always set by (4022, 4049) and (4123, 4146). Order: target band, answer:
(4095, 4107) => 0.11 mag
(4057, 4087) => 0.01 mag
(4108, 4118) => -0.04 mag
